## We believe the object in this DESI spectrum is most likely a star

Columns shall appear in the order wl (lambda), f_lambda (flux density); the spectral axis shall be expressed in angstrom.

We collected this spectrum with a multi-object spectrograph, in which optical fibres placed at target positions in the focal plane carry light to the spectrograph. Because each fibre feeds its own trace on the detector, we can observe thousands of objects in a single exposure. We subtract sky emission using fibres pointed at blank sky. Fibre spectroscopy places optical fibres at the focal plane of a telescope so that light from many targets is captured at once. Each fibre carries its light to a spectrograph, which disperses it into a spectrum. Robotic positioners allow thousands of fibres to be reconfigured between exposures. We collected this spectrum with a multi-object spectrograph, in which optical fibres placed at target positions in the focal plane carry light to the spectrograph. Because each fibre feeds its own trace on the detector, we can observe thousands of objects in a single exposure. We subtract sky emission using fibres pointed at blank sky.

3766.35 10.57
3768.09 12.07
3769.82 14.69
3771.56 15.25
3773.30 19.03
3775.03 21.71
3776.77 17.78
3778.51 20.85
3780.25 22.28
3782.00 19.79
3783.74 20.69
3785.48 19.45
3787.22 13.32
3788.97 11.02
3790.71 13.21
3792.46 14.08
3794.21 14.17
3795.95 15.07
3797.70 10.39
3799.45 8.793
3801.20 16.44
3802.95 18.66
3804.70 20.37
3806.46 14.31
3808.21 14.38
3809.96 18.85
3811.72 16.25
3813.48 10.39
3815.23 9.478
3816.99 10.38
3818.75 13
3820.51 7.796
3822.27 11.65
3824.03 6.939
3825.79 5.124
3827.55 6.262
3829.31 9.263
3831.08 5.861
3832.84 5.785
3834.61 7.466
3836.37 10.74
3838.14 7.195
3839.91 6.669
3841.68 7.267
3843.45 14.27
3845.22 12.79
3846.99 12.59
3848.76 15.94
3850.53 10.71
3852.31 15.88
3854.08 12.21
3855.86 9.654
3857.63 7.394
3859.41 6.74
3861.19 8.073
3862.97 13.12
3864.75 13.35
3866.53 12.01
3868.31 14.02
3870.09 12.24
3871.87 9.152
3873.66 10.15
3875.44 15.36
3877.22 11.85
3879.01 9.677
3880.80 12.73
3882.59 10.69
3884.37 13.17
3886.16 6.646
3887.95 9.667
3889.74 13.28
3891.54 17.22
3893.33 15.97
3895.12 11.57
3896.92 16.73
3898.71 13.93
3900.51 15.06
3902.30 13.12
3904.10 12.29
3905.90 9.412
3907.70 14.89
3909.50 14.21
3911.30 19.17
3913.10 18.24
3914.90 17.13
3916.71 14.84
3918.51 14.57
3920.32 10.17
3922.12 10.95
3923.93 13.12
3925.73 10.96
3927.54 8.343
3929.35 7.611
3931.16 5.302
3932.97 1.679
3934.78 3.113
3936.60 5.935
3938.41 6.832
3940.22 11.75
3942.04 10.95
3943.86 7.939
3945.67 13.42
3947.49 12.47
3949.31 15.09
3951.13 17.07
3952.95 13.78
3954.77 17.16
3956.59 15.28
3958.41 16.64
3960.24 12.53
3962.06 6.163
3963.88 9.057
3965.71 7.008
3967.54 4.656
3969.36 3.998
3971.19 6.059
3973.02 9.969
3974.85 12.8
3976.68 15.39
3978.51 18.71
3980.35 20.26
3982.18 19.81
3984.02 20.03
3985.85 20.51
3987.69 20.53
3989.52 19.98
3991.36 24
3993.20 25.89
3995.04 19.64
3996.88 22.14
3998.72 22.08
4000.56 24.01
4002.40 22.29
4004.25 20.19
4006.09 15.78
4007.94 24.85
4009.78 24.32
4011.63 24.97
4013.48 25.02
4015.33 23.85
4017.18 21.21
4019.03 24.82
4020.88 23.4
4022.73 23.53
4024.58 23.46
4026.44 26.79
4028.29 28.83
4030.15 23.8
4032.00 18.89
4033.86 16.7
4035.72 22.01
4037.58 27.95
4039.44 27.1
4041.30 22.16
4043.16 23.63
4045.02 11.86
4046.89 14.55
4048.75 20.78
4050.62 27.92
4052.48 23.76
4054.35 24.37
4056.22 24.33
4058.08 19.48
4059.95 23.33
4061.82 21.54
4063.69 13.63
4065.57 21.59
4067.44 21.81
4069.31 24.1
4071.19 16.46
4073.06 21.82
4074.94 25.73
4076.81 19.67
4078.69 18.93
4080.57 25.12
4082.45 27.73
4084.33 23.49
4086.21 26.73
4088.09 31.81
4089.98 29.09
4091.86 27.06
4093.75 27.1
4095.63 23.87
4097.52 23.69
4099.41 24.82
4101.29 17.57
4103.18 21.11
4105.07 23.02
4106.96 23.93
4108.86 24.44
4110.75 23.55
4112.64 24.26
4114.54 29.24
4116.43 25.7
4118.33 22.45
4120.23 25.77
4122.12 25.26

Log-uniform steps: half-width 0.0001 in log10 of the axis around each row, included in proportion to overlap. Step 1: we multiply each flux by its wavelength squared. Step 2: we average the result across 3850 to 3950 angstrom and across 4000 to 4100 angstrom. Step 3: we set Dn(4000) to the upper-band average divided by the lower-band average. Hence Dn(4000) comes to 2.14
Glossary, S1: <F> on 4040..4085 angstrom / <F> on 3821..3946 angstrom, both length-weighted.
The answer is 1.97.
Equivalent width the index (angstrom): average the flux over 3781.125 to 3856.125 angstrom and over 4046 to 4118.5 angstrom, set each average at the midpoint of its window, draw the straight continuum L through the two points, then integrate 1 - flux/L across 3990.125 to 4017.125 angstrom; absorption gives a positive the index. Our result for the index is -3.6 angstrom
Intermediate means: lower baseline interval 12.2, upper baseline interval 23.3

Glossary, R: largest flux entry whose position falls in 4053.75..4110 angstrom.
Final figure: 31.81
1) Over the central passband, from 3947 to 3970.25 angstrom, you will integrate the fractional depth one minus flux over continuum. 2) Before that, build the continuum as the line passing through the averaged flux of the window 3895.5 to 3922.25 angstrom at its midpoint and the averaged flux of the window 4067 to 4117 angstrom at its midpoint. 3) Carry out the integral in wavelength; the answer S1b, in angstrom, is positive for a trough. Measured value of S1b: 7.3 angstrom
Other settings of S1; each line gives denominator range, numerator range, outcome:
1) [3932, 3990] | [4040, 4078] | 1.72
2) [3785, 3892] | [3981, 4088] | 1.93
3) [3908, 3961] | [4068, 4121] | 2.02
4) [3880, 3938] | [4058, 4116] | 1.98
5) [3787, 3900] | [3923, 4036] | 1.40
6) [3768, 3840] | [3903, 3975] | 0.83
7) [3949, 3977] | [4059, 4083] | 1.92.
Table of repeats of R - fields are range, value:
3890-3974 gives 19.17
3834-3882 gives 15.94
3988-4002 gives 25.89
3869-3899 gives 17.22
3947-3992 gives 24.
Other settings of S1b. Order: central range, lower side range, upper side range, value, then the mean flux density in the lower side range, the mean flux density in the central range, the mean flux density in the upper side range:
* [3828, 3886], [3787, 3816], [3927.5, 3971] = 8.0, 14.1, 10.7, 9.71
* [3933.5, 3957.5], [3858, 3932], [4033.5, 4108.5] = 6.3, 12.3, 11.4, 22.8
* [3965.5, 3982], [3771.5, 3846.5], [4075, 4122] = 6.8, 13.1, 11.6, 24.6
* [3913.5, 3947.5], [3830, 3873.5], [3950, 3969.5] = 4.0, 10.5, 9.9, 11.5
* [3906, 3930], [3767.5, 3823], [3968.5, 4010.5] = 5.7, 15.2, 13.3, 18.8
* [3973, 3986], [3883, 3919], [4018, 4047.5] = 1.1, 14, 17.5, 22.5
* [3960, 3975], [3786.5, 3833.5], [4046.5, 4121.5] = 8.9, 11.9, 7.59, 23.5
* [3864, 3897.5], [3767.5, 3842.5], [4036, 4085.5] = 7.3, 13.1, 12.4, 22.1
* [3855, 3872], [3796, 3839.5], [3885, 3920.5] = 2.7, 11.1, 10.6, 14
